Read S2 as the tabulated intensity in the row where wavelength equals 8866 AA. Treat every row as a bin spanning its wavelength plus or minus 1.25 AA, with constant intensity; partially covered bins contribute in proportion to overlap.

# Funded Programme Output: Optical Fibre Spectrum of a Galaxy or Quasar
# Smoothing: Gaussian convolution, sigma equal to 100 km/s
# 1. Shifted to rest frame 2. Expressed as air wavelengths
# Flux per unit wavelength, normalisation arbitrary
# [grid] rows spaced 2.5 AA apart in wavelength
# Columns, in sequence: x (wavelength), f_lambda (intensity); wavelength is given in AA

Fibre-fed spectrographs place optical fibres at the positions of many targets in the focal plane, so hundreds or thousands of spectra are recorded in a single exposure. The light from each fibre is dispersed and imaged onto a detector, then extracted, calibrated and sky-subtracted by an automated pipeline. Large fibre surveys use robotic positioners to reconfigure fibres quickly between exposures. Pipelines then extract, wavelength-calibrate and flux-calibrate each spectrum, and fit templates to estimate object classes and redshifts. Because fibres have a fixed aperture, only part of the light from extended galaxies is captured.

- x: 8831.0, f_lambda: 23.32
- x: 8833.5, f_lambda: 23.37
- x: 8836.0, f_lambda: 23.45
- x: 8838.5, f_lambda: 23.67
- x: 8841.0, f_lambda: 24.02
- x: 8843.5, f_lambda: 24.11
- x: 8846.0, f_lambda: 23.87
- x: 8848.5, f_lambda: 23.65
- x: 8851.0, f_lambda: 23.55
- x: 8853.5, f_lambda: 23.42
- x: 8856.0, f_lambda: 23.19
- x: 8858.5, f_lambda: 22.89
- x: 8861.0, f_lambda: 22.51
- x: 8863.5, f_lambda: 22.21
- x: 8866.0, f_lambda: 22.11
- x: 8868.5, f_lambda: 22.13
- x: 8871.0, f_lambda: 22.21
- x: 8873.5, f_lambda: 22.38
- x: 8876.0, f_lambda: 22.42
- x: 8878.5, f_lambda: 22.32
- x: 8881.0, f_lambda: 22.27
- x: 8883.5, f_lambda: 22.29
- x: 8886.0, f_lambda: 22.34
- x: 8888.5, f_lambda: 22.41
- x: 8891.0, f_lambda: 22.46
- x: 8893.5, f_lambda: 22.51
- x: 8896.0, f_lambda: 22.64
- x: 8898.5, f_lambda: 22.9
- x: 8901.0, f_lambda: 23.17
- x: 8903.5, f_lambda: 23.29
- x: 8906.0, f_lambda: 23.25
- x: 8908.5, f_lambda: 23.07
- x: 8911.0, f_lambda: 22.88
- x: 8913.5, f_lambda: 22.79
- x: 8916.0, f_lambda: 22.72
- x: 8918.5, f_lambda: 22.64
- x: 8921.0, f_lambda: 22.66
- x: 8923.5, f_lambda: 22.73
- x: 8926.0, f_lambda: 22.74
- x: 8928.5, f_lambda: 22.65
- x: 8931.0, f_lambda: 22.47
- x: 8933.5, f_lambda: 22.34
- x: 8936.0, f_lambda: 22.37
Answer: 22.11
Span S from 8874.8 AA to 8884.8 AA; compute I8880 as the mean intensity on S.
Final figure 22.3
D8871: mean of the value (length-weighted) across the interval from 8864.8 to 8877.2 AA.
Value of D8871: 22.2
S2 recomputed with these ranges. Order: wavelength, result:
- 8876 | 22.42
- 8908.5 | 23.07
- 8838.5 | 23.67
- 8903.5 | 23.29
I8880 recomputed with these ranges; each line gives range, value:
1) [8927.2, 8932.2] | 22.6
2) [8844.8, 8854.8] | 23.6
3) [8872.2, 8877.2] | 22.4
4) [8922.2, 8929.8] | 22.7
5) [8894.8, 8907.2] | 23.1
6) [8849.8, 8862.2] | 23.1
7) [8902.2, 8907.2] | 23.3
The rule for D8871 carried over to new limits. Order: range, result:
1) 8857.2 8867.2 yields 22.4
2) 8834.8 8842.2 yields 23.7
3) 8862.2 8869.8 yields 22.2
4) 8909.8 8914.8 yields 22.8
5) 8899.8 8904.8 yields 23.2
